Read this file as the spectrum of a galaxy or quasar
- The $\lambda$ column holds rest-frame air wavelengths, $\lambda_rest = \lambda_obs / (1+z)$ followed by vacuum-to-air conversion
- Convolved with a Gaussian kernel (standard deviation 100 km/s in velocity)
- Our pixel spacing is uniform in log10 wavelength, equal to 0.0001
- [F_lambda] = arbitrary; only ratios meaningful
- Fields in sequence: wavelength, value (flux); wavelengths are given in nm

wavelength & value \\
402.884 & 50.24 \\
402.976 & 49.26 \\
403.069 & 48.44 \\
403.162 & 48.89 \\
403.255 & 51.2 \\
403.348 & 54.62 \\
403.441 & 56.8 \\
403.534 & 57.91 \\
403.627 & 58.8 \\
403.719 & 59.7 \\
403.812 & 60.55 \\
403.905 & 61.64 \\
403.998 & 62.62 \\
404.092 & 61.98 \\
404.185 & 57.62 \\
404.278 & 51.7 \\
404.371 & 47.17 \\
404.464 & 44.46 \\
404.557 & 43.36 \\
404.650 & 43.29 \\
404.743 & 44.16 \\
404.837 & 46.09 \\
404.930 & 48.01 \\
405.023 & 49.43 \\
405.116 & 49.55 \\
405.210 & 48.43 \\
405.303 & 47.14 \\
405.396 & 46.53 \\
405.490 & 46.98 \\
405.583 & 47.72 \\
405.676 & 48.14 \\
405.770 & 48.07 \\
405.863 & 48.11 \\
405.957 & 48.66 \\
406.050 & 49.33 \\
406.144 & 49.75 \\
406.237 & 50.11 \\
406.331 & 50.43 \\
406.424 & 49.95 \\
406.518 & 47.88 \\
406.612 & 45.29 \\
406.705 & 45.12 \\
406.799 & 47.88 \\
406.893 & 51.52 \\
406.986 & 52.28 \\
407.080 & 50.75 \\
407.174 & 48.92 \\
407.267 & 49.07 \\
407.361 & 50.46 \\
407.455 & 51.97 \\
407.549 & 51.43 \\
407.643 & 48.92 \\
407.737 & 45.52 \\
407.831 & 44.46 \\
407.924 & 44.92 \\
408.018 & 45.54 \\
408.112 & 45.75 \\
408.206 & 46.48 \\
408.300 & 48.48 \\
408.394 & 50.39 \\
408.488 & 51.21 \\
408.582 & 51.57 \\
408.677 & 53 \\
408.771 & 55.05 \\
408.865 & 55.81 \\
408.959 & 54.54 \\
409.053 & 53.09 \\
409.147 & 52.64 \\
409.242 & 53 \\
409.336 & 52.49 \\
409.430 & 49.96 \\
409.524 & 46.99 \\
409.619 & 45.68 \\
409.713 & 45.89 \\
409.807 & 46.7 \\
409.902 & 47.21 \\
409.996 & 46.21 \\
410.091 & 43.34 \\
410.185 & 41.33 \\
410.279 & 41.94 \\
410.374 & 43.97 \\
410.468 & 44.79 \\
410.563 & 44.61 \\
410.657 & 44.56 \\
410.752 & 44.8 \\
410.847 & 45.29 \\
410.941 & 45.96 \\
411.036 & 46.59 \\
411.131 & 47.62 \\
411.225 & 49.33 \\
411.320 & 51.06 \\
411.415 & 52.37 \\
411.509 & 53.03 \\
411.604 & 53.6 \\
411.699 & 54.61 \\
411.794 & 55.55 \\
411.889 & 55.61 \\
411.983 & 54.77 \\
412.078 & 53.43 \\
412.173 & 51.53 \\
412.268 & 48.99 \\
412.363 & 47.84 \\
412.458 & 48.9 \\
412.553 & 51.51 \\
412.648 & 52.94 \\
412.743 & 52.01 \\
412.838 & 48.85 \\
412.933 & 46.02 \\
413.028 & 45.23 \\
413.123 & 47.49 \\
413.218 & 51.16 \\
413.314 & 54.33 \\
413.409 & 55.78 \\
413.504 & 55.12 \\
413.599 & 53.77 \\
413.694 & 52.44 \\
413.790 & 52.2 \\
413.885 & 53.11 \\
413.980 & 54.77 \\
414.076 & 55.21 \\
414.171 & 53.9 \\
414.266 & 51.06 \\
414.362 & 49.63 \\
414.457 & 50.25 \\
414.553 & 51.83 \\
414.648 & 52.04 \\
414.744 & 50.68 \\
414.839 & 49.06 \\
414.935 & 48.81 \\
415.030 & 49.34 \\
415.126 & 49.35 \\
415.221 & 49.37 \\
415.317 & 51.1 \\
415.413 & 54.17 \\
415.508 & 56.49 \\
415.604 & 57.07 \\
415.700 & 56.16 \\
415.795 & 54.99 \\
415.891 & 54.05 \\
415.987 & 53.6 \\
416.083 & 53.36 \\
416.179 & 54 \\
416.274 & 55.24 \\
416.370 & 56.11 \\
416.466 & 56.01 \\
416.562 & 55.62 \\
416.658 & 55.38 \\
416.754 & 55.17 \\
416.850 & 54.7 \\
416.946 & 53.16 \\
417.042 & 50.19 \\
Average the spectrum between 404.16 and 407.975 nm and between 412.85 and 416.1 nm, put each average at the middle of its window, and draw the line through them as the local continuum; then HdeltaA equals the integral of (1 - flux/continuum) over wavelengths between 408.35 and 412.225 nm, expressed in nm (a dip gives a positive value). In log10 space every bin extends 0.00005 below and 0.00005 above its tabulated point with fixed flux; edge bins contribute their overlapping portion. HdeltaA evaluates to 0.05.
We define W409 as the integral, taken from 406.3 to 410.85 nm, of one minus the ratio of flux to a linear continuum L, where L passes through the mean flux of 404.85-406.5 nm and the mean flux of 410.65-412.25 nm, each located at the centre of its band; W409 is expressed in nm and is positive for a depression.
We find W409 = 0.11 nm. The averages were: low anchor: 48.6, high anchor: 50.7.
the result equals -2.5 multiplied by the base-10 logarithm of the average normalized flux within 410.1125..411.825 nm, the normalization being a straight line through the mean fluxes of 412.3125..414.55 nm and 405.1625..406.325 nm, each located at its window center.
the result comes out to 0.061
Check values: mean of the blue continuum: 48.3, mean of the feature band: 47.7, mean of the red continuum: 51.5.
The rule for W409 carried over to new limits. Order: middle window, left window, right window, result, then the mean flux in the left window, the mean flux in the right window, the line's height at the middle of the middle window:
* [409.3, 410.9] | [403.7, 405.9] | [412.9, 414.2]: 0.18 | 50.4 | 52.2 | 51.5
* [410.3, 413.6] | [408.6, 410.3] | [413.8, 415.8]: 0.05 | 49.3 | 52.3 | 50.7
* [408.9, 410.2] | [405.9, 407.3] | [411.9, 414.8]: 0.04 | 49.1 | 51.6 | 50.2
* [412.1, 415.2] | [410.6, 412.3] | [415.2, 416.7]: 0.08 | 50.5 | 54.6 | 52.5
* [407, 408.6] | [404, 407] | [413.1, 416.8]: 0.04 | 48.8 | 53.1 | 49.8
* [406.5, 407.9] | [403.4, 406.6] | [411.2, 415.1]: 0.06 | 50.9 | 51.7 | 51.1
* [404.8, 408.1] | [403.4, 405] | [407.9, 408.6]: 0.12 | 53.2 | 48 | 50.3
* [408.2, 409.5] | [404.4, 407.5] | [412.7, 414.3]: -0.06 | 48.1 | 51.9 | 49.6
